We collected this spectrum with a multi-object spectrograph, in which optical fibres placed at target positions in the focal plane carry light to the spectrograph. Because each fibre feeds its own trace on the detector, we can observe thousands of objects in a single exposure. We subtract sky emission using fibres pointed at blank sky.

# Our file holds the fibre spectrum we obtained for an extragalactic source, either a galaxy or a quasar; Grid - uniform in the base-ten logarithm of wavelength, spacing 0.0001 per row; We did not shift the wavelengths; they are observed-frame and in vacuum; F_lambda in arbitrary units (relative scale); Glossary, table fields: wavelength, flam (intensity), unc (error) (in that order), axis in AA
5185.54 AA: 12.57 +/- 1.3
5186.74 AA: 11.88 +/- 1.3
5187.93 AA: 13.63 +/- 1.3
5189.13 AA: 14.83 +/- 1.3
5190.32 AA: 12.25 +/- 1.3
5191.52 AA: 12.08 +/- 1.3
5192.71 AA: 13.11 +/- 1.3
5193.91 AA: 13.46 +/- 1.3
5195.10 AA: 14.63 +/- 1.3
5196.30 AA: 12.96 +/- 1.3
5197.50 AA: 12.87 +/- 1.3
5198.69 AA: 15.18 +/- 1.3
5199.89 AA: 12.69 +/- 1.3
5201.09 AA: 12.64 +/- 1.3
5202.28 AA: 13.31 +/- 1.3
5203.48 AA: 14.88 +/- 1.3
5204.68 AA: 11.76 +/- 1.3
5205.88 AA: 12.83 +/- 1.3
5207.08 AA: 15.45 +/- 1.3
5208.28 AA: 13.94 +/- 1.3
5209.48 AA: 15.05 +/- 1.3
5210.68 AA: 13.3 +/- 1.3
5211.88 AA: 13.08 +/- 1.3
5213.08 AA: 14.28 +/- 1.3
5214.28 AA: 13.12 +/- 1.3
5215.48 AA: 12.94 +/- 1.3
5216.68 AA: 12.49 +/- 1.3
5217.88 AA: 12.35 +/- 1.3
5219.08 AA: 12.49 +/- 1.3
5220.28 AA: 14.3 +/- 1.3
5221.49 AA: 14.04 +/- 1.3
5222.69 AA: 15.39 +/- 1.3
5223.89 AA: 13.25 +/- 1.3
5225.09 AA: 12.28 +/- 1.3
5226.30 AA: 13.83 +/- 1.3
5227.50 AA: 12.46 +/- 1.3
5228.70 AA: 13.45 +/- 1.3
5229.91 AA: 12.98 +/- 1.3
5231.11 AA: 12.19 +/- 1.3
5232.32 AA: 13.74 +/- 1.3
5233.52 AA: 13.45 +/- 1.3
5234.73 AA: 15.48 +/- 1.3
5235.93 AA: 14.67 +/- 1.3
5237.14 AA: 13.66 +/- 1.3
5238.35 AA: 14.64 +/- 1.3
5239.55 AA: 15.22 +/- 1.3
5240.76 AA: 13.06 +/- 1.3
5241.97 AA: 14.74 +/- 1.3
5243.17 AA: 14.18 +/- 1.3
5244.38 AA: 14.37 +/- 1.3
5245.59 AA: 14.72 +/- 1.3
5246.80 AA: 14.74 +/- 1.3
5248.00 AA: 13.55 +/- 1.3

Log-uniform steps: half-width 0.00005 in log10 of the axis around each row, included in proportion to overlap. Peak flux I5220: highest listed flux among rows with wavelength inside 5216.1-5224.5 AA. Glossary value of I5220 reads 15.39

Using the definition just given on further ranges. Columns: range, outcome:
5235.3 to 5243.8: 15.22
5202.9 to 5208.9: 15.45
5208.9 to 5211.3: 15.05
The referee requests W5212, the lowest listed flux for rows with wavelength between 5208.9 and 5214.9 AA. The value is 13.08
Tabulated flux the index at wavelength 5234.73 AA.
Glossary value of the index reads 15.48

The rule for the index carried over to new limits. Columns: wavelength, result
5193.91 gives 13.46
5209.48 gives 15.05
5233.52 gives 13.45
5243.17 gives 14.18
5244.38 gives 14.37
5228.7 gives 13.45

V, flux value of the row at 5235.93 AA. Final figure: 14.67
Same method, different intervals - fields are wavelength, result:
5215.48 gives 12.94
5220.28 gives 14.3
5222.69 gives 15.39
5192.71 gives 13.11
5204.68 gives 11.76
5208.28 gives 13.94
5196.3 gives 12.96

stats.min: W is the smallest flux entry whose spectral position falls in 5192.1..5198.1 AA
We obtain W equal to 12.87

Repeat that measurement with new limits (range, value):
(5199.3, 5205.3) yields 11.76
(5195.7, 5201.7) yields 12.64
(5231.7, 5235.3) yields 13.45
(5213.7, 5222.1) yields 12.35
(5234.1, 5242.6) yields 13.06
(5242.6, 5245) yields 14.18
